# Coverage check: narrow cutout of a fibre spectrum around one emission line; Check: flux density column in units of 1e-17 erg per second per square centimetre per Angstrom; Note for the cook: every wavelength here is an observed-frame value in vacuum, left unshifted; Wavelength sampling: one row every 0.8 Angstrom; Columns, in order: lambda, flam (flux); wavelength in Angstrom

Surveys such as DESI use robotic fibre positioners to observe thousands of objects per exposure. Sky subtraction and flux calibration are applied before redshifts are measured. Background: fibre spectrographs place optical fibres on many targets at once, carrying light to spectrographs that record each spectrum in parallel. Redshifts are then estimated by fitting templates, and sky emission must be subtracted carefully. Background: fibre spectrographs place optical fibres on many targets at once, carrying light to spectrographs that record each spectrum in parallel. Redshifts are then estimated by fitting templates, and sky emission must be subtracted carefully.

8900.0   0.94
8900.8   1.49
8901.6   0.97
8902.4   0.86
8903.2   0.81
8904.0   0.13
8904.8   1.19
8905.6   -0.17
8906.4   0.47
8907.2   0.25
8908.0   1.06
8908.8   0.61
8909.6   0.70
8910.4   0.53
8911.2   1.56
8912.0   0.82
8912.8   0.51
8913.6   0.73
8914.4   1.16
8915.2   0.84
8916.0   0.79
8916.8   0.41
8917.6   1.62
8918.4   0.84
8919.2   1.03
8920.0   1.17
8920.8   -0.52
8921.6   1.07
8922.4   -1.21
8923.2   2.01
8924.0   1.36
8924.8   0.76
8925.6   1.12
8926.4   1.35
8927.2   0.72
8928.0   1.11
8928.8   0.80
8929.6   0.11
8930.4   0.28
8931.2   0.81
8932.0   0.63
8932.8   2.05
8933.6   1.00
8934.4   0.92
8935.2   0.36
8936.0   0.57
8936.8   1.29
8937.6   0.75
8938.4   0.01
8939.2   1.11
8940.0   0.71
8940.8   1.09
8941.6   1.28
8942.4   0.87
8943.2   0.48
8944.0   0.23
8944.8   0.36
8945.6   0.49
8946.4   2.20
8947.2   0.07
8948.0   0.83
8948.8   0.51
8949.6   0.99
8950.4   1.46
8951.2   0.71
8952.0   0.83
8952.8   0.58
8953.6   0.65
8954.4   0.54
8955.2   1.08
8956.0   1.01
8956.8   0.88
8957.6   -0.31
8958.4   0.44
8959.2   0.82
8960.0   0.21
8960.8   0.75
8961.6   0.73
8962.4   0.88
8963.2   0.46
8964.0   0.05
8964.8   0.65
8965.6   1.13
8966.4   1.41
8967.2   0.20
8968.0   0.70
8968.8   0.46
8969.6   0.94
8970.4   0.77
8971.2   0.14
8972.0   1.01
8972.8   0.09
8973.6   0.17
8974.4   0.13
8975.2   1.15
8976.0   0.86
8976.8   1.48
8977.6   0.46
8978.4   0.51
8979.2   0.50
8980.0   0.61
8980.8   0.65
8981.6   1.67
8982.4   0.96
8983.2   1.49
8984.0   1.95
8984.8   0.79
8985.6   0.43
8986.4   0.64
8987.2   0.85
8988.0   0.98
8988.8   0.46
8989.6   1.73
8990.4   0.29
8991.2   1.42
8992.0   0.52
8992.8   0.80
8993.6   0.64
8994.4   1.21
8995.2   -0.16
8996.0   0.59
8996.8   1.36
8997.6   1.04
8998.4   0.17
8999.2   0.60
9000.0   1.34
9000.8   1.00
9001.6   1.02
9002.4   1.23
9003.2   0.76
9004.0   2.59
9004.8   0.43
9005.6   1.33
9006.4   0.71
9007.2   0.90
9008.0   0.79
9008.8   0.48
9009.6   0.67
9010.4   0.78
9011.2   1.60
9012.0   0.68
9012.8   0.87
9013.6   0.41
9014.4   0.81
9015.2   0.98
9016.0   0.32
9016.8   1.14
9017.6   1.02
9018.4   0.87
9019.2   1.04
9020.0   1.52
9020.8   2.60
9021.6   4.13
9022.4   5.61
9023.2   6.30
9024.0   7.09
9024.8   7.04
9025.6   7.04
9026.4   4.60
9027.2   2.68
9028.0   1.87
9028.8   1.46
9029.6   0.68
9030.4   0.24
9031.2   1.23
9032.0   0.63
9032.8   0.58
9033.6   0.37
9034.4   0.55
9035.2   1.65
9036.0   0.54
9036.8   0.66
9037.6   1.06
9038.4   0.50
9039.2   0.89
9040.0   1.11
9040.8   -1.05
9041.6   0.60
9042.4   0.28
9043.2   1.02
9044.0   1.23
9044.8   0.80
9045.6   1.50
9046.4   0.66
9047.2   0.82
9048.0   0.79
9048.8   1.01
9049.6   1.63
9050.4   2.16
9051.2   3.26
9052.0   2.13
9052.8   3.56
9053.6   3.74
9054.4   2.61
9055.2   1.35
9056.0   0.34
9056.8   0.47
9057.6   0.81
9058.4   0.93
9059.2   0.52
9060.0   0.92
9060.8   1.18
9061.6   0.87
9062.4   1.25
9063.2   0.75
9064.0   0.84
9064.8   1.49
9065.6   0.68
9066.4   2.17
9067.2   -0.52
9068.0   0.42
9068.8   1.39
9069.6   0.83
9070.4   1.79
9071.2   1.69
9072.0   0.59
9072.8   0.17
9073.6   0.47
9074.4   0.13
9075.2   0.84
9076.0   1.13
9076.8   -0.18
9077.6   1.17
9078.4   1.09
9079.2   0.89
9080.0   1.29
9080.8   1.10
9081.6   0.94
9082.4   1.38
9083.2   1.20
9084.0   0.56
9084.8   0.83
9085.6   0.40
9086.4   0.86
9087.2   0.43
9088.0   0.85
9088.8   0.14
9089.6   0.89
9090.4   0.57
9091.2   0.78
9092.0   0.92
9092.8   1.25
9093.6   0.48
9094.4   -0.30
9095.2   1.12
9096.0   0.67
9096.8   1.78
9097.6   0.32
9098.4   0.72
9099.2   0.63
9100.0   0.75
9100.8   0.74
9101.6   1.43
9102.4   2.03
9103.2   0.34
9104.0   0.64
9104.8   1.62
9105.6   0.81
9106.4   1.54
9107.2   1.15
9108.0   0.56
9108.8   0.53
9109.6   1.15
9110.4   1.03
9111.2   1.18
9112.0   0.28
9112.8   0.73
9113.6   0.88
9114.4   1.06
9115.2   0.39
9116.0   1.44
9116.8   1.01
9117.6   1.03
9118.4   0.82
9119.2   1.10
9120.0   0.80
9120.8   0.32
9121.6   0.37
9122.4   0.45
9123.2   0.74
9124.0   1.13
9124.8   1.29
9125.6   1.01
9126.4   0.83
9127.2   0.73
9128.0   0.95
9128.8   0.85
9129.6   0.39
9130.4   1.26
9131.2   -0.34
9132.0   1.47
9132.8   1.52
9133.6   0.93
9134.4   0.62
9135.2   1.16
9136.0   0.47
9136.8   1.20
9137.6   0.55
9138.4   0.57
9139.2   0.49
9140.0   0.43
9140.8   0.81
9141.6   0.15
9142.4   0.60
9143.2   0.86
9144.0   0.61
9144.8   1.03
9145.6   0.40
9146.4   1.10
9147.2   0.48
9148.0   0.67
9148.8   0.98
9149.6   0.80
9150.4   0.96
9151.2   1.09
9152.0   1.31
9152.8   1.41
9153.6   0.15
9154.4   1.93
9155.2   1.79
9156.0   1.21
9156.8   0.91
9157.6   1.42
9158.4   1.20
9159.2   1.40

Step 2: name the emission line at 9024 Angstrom H-alpha 6563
